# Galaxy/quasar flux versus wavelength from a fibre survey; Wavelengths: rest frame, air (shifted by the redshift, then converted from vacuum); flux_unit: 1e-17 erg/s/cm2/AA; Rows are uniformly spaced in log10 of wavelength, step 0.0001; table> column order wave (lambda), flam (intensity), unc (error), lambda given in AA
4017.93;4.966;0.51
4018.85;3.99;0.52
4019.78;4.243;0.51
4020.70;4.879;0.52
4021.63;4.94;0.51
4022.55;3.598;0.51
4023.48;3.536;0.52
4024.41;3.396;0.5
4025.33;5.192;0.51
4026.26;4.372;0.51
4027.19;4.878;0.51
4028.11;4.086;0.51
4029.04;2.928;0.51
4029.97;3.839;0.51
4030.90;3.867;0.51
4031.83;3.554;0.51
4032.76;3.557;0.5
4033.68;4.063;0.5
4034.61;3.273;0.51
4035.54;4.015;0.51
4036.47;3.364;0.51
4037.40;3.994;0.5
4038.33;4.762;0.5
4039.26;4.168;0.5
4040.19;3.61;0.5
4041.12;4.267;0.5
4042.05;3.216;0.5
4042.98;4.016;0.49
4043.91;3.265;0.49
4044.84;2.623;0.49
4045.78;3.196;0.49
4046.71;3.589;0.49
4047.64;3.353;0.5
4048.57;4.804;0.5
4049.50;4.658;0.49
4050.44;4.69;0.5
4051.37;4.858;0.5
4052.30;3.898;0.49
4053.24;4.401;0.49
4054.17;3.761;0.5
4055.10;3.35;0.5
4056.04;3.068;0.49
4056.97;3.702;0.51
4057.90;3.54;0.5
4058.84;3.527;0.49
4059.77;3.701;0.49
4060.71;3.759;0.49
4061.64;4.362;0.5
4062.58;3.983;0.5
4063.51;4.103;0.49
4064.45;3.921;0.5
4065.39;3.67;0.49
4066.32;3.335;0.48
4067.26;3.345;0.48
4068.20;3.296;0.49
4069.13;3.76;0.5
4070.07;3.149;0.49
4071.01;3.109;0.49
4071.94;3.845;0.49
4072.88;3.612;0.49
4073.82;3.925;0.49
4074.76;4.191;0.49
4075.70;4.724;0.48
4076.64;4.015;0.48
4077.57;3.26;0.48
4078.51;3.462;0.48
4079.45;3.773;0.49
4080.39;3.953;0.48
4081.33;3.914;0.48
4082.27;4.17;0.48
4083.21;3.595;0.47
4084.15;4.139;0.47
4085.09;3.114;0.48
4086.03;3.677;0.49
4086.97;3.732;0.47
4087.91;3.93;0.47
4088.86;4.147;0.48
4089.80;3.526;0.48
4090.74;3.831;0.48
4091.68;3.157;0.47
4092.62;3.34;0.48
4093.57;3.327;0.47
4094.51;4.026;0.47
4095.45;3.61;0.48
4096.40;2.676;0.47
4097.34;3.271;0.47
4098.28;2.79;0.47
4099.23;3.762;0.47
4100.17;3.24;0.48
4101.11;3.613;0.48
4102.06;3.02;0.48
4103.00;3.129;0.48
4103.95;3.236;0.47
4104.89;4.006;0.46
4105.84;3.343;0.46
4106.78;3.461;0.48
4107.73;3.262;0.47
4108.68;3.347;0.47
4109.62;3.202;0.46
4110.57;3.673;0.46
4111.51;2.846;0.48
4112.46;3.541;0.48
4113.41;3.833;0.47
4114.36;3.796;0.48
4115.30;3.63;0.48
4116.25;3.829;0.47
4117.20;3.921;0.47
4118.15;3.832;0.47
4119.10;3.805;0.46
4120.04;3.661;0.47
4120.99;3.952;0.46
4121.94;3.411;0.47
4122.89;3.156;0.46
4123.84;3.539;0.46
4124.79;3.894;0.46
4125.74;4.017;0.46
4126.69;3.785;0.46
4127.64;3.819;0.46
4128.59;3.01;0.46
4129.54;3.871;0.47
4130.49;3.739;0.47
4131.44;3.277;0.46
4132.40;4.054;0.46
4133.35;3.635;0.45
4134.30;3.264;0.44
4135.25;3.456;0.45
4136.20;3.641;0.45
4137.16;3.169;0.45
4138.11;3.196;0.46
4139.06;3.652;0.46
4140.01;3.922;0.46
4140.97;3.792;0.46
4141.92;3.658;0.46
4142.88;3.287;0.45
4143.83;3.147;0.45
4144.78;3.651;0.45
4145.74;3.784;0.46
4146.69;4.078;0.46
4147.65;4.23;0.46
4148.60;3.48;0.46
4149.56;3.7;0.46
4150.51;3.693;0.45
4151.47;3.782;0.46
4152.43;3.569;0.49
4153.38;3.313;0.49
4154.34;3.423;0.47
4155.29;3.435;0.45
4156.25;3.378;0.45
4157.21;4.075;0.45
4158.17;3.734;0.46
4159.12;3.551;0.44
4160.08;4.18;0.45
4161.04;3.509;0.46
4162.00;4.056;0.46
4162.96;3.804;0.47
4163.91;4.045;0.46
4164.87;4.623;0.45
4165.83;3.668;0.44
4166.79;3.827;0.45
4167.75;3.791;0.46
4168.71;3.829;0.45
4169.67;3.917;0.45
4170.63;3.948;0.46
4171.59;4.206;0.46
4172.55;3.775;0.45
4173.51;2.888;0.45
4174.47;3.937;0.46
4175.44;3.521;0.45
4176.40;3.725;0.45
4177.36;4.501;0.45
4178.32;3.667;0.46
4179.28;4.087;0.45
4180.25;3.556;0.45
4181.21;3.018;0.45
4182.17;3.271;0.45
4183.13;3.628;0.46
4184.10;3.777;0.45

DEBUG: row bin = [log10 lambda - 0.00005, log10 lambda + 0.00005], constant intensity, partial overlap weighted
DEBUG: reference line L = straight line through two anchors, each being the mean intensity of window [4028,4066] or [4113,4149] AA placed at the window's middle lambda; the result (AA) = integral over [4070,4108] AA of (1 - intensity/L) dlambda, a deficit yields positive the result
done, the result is 1.4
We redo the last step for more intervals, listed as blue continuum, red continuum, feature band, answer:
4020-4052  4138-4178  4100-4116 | 1.7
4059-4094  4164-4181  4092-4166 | 3.9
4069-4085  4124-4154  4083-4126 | 2.1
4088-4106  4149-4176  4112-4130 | -0.8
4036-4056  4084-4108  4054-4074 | 0.6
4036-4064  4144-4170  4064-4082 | 0.6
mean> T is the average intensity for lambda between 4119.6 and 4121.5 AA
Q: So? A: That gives 3.8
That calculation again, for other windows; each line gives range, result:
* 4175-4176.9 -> 3.64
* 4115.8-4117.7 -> 3.87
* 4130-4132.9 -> 3.68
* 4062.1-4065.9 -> 3.91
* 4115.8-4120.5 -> 3.81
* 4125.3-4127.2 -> 3.9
